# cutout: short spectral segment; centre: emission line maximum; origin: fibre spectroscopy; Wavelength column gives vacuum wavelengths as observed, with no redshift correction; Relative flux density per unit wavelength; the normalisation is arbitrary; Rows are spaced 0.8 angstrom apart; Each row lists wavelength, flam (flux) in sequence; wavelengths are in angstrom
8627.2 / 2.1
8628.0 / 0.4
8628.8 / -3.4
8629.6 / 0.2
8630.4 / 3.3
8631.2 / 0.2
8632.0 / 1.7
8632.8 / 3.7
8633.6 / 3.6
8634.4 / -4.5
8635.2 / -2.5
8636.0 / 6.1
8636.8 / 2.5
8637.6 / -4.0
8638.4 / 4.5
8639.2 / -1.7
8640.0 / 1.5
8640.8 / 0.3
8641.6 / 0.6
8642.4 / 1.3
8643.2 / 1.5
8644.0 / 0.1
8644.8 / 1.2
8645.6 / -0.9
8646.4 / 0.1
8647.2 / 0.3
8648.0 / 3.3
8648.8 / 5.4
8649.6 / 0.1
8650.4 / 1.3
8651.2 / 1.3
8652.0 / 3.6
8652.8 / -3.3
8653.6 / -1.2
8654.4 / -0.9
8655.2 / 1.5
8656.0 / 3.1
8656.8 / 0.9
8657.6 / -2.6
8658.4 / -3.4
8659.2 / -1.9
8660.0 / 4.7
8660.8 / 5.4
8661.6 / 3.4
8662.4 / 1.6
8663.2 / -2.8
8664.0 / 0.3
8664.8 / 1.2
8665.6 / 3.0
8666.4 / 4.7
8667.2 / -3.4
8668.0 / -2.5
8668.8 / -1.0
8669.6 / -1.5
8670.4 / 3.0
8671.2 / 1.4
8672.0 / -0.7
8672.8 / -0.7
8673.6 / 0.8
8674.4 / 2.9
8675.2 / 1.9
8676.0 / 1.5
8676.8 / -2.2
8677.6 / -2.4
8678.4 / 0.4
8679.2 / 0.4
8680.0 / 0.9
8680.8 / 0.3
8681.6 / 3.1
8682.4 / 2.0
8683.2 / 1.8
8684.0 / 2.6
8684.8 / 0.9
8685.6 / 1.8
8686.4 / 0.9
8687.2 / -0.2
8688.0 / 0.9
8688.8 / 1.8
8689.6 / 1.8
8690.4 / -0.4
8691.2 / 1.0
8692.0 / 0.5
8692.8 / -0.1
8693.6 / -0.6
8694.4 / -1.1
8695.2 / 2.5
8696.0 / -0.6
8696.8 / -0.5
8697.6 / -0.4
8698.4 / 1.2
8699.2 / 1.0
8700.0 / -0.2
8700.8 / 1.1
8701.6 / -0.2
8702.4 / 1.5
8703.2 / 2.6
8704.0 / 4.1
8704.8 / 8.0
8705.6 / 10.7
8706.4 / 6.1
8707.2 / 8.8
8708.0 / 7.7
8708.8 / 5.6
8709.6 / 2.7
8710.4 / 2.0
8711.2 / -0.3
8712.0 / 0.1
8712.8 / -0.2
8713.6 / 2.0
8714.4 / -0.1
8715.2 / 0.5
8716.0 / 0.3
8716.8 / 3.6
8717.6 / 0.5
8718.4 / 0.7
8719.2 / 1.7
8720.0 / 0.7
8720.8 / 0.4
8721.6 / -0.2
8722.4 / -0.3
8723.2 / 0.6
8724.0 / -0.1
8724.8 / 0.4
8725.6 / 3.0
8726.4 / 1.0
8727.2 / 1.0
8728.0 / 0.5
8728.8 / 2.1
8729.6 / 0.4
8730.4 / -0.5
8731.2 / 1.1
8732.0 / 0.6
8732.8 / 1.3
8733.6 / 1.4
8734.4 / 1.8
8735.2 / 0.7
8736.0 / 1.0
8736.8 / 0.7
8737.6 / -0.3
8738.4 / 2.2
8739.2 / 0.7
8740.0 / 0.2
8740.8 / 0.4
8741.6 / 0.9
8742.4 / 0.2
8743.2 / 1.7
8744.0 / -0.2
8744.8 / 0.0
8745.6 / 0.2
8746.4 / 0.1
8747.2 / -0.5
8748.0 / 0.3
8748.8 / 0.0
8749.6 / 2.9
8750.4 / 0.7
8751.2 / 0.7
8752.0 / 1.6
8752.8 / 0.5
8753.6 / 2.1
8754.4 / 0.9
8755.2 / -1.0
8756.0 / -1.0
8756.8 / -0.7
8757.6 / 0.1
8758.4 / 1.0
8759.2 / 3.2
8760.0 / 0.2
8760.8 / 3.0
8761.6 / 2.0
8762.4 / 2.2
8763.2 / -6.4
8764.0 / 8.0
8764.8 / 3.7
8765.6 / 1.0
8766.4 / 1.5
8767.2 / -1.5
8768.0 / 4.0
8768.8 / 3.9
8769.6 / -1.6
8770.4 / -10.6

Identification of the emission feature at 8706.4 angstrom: H-alpha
